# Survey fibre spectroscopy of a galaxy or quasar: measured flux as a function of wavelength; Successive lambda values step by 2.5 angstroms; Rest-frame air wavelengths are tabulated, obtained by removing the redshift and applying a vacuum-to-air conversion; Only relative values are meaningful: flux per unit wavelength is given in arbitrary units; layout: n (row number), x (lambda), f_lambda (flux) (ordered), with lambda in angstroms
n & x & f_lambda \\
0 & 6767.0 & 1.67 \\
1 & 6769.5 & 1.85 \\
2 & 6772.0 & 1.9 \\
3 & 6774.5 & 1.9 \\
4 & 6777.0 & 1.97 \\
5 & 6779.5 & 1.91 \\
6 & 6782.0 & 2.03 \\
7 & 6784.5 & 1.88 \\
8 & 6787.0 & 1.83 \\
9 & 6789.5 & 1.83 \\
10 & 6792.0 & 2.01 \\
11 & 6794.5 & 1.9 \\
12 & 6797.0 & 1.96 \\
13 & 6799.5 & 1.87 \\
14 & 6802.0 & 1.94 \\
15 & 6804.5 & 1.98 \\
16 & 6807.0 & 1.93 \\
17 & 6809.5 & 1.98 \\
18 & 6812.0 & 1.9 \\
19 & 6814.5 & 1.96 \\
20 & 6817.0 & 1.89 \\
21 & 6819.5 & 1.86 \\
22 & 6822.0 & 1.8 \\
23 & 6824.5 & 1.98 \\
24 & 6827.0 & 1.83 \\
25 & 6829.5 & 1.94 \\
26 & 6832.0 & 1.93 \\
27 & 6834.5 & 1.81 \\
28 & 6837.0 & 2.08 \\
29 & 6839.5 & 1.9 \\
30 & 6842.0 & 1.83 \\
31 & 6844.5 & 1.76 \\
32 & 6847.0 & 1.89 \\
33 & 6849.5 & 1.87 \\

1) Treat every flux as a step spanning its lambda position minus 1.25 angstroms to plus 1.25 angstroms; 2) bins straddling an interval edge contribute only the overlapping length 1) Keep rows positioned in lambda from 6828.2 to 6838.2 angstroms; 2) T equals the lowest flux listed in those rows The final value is 1.81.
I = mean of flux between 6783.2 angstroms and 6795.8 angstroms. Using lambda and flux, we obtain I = 1.89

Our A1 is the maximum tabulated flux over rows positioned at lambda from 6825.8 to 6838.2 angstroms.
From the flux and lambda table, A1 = 2.08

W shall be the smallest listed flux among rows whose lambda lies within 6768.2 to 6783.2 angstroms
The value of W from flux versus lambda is 1.85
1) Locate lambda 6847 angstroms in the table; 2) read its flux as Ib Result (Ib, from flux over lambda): 1.89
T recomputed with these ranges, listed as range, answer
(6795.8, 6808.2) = 1.87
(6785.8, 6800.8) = 1.83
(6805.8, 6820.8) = 1.86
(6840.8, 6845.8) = 1.76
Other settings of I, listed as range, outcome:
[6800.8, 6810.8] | 1.96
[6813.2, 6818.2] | 1.93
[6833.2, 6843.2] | 1.91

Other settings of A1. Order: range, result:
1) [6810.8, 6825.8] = 1.98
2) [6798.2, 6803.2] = 1.94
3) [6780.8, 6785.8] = 2.03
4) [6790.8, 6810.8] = 2.01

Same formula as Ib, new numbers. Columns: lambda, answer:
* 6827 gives 1.83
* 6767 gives 1.67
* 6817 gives 1.89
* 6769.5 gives 1.85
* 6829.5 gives 1.94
